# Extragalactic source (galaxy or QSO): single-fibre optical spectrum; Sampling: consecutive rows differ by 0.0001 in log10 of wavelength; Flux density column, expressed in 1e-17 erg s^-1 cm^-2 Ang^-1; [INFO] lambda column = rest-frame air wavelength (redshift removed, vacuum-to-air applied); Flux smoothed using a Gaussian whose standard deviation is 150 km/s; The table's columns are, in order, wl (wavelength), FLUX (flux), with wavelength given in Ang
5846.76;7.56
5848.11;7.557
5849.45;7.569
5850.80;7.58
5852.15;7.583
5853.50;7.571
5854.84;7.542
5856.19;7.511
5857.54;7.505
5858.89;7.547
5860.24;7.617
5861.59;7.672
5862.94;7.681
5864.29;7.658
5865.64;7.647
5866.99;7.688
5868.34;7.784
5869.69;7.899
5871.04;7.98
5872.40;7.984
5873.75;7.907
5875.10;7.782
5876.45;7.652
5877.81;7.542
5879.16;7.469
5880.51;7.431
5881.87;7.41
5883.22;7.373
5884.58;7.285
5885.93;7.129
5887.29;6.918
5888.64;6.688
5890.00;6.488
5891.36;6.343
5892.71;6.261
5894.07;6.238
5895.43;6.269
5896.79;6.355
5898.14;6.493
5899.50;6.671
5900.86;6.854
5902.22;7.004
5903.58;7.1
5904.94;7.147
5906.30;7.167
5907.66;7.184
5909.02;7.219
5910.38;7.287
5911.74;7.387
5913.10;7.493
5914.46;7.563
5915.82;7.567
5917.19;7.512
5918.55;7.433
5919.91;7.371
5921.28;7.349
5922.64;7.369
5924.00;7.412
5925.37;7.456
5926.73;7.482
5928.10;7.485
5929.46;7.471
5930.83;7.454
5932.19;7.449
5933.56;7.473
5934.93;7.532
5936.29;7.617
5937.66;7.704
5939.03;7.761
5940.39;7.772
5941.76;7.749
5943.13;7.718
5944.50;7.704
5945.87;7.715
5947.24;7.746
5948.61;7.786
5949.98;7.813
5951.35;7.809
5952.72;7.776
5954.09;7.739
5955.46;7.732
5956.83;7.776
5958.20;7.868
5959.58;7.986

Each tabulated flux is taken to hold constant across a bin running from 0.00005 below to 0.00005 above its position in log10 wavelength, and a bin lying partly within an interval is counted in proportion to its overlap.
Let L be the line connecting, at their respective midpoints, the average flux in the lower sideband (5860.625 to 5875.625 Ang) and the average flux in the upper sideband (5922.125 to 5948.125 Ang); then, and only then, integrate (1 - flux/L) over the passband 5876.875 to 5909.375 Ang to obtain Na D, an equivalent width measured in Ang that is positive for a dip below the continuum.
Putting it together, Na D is 3.3 Ang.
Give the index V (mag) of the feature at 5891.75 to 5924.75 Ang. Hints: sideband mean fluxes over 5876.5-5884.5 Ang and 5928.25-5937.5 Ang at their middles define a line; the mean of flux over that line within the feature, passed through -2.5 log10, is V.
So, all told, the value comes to 0.062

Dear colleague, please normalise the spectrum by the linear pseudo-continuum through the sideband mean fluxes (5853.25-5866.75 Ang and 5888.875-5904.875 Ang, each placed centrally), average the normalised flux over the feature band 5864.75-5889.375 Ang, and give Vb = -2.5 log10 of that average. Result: -0.059 mag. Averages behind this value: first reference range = 7.6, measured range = 7.53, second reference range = 6.58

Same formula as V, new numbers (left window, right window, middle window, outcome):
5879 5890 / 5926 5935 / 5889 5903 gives 0.12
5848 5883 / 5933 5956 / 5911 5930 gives 0.03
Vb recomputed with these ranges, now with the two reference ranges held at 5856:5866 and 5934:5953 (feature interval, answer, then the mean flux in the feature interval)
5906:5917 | 0.04 mag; 7.37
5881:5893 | 0.11 mag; 6.9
